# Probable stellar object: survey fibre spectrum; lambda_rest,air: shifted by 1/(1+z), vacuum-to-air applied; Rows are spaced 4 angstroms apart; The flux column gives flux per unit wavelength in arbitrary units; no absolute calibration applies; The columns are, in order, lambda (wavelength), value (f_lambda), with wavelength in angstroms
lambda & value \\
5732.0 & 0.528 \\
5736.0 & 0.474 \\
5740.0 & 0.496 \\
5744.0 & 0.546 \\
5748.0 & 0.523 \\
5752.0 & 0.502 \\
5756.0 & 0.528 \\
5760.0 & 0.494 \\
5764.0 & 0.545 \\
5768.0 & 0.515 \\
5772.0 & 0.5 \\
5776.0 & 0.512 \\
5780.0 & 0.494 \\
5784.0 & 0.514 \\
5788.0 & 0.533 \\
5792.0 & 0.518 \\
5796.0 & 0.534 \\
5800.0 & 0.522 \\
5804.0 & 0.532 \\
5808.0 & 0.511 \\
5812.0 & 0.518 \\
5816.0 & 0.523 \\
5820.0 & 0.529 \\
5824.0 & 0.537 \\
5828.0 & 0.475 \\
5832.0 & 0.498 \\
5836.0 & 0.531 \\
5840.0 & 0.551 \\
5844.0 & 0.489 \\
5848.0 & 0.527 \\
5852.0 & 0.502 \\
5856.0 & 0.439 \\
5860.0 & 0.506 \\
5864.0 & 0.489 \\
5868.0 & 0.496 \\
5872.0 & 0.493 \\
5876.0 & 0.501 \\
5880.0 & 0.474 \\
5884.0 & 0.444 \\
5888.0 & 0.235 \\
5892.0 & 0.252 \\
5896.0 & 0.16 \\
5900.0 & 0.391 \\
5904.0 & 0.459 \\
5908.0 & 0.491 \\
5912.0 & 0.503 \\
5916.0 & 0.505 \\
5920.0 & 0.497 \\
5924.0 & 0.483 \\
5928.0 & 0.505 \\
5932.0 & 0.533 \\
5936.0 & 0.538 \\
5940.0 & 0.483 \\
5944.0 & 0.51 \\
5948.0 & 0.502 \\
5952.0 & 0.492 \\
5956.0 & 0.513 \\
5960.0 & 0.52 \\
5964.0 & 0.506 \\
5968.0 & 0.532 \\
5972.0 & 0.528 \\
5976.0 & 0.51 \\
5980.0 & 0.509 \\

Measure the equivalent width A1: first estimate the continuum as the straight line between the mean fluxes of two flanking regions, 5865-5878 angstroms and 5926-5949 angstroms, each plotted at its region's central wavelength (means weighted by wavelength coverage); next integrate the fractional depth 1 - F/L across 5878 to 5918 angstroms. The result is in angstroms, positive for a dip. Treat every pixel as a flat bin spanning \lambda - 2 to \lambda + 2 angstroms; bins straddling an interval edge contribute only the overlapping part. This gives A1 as 8.9 angstroms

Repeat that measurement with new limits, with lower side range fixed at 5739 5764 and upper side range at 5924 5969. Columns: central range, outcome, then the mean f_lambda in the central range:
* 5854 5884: 1.80 angstroms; 0.483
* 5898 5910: 1.53 angstroms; 0.447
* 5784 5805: -0.40 angstroms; 0.526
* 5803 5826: -0.41 angstroms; 0.525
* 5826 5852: 0.18 angstroms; 0.511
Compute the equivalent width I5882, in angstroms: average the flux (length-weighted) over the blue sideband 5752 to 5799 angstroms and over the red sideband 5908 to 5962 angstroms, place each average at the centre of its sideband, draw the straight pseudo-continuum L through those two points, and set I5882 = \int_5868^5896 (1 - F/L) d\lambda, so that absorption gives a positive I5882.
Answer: 6.6 angstroms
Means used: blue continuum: 0.516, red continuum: 0.506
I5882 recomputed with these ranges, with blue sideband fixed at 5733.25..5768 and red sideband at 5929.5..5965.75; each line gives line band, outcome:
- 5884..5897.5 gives 6.86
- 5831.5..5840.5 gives -0.26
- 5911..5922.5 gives 0.24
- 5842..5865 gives 0.90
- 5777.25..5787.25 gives 0.10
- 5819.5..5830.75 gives 0.05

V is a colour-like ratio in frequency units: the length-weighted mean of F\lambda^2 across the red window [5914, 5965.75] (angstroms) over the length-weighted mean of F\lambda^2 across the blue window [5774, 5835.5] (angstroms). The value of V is 1.0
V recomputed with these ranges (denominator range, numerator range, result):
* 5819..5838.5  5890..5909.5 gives 0.69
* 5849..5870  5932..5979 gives 1.09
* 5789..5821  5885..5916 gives 0.73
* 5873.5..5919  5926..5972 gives 1.29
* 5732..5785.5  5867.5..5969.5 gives 0.95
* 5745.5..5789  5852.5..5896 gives 0.85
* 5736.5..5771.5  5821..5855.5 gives 1.02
